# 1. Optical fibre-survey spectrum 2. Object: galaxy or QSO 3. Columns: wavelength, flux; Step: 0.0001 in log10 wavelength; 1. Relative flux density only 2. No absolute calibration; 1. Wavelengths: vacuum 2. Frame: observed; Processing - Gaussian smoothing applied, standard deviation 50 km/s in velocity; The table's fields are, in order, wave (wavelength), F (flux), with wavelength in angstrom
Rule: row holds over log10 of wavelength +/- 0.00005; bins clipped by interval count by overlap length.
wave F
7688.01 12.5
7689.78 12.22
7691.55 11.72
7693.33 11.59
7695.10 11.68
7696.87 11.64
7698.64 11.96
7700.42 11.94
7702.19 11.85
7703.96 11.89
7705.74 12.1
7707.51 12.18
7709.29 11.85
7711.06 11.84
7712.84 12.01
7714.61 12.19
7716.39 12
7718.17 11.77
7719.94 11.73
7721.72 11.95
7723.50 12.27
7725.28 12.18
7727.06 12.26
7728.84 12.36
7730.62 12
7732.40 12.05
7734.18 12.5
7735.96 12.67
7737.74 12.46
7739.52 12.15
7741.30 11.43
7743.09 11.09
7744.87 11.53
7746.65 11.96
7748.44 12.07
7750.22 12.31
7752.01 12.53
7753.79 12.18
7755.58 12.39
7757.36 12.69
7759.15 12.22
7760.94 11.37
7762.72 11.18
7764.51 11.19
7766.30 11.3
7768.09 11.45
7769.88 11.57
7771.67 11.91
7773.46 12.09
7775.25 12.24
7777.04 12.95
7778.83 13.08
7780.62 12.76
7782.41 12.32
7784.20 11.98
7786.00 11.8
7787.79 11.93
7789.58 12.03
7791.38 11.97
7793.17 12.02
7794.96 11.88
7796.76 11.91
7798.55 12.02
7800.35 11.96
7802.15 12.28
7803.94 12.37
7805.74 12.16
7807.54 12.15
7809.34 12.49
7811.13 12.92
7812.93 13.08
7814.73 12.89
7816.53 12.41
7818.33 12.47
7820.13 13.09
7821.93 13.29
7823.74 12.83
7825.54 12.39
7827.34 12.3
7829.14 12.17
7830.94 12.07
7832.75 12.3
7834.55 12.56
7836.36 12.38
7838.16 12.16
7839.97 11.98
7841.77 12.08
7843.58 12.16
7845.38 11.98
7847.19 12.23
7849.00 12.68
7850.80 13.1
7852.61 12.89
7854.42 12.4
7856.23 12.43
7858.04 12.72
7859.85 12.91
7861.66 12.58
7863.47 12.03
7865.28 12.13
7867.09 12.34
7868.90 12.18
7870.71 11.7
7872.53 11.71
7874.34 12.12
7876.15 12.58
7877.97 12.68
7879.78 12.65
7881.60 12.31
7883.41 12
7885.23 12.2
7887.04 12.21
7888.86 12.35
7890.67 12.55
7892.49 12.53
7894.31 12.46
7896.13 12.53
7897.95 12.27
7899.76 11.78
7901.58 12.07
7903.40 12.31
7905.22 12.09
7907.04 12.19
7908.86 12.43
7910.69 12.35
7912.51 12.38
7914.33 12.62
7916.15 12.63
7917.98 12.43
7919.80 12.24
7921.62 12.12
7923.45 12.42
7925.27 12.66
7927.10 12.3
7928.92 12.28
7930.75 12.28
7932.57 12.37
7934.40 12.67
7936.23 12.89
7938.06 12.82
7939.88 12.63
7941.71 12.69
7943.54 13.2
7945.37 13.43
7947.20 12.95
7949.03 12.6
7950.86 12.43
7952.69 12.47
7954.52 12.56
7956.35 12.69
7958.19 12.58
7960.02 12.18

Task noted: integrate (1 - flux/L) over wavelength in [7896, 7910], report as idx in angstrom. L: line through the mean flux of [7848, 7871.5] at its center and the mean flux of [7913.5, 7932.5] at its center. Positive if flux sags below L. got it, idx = 0.3 angstrom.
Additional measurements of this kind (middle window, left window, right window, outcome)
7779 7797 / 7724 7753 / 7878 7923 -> 0.1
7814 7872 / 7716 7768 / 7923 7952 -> -0.4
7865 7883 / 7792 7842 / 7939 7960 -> 0.4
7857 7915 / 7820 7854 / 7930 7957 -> 1.2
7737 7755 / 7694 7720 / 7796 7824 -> 0.2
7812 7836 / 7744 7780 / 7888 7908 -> -0.9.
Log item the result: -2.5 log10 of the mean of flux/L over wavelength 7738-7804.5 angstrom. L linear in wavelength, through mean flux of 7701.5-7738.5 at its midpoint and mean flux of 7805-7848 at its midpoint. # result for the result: 0.02 mag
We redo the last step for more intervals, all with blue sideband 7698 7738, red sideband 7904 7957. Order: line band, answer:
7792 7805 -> 0.017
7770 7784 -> -0.018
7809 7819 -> -0.039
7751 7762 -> -0.005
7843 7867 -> -0.009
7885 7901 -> 0.012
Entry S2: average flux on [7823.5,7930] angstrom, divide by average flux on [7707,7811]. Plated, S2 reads 1.02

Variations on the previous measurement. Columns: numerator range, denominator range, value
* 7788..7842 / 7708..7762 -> 1.02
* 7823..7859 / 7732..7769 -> 1.04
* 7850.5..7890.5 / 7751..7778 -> 1.03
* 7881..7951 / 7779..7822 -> 1.01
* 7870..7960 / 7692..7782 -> 1.04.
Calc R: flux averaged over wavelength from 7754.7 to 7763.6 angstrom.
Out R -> 12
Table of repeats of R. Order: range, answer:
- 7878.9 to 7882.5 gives 12.5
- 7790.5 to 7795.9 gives 12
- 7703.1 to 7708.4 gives 12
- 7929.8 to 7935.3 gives 12.4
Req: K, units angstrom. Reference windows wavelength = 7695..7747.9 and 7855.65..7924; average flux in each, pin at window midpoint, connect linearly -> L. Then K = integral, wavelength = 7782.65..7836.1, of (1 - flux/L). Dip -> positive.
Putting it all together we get -0.8 angstrom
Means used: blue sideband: 12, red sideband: 12.3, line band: 12.3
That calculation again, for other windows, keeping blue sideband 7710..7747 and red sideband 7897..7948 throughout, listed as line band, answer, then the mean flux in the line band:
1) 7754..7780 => 0.27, 12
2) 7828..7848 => 0.15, 12.2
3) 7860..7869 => 0.02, 12.3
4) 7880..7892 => 0.09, 12.3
